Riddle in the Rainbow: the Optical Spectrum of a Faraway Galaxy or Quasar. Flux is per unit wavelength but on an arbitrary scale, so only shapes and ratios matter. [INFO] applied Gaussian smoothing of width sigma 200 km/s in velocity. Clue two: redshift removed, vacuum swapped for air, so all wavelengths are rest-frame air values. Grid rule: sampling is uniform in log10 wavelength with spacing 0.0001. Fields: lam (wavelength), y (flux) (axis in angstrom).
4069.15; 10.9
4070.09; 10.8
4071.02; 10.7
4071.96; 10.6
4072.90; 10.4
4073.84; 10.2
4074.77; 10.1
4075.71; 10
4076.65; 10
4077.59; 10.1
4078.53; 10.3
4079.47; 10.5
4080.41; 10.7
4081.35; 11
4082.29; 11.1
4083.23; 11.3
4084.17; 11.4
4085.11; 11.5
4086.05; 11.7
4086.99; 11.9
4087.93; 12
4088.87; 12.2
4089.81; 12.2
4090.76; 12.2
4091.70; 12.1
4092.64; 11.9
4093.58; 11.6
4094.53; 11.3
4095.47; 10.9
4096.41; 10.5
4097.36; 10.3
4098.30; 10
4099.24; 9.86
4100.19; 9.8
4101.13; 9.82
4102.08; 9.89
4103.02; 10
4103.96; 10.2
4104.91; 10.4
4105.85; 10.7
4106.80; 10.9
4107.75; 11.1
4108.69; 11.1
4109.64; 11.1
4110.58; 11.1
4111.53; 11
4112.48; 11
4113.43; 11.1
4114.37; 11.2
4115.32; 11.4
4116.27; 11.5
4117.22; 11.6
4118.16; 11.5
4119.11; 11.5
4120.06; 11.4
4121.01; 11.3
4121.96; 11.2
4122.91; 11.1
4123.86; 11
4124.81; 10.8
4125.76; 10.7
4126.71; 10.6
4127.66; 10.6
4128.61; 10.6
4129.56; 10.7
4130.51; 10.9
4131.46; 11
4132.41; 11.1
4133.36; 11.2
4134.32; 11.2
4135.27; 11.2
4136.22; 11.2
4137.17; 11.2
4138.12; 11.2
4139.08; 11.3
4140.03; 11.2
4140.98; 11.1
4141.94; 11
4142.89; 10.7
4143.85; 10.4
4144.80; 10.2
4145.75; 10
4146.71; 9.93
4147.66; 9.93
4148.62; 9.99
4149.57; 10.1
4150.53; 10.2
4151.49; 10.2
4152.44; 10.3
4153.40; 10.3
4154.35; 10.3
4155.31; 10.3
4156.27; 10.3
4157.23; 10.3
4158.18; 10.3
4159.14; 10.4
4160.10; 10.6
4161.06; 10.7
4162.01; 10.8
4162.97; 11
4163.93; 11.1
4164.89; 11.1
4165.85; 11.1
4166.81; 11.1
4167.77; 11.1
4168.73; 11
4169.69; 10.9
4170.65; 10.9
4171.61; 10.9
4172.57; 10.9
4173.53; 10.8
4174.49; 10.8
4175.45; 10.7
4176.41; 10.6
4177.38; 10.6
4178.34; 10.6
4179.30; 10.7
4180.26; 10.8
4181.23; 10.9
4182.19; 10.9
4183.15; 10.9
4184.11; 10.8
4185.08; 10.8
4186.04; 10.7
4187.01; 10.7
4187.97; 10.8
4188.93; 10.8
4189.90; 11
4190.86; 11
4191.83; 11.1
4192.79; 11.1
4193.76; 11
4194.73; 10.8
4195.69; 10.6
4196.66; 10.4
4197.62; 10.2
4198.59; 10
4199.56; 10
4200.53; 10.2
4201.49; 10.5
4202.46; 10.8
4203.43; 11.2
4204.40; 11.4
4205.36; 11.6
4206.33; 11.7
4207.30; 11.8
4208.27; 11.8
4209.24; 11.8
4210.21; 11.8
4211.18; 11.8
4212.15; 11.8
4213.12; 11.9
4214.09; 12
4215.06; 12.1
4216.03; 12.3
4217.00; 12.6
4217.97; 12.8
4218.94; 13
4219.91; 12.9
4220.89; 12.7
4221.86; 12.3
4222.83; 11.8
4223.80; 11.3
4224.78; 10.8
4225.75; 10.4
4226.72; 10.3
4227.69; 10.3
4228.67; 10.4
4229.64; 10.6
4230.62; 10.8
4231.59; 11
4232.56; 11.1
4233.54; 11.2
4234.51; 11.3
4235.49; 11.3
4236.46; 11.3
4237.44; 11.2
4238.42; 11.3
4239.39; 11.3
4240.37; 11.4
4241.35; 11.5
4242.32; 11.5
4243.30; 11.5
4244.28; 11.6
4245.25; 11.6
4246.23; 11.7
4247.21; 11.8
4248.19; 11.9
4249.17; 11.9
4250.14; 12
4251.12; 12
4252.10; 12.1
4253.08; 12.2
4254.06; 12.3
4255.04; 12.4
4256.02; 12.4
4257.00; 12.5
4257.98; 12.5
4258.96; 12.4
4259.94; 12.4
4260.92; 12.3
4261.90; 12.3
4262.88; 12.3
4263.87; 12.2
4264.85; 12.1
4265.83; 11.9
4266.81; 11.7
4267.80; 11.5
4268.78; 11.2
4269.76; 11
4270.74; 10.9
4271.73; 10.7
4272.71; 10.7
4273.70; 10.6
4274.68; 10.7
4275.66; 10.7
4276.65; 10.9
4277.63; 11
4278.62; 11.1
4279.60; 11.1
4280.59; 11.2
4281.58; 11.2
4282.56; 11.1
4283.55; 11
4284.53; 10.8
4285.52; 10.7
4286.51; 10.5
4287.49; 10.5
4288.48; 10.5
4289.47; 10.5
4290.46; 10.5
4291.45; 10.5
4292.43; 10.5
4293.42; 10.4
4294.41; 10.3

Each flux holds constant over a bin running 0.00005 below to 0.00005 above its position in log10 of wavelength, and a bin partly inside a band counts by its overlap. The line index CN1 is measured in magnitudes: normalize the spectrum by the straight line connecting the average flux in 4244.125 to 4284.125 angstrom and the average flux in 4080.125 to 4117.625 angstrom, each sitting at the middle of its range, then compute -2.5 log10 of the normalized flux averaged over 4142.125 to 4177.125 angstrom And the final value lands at 0.07 mag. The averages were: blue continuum 11.1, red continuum 11.6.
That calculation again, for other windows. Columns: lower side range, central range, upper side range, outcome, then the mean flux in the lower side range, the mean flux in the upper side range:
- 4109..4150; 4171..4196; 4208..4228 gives 0.07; 10.9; 11.8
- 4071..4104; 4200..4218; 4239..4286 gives -0.03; 10.9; 11.6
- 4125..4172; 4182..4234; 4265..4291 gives -0.04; 10.7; 10.9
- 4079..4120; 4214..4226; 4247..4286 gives -0.06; 11.1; 11.6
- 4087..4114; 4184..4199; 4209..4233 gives 0.07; 11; 11.6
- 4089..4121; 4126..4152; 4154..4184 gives 0.02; 11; 10.8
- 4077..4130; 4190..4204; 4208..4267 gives 0.09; 11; 11.8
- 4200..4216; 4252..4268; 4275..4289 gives -0.11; 11.5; 10.9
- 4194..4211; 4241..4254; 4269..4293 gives -0.09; 11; 10.8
